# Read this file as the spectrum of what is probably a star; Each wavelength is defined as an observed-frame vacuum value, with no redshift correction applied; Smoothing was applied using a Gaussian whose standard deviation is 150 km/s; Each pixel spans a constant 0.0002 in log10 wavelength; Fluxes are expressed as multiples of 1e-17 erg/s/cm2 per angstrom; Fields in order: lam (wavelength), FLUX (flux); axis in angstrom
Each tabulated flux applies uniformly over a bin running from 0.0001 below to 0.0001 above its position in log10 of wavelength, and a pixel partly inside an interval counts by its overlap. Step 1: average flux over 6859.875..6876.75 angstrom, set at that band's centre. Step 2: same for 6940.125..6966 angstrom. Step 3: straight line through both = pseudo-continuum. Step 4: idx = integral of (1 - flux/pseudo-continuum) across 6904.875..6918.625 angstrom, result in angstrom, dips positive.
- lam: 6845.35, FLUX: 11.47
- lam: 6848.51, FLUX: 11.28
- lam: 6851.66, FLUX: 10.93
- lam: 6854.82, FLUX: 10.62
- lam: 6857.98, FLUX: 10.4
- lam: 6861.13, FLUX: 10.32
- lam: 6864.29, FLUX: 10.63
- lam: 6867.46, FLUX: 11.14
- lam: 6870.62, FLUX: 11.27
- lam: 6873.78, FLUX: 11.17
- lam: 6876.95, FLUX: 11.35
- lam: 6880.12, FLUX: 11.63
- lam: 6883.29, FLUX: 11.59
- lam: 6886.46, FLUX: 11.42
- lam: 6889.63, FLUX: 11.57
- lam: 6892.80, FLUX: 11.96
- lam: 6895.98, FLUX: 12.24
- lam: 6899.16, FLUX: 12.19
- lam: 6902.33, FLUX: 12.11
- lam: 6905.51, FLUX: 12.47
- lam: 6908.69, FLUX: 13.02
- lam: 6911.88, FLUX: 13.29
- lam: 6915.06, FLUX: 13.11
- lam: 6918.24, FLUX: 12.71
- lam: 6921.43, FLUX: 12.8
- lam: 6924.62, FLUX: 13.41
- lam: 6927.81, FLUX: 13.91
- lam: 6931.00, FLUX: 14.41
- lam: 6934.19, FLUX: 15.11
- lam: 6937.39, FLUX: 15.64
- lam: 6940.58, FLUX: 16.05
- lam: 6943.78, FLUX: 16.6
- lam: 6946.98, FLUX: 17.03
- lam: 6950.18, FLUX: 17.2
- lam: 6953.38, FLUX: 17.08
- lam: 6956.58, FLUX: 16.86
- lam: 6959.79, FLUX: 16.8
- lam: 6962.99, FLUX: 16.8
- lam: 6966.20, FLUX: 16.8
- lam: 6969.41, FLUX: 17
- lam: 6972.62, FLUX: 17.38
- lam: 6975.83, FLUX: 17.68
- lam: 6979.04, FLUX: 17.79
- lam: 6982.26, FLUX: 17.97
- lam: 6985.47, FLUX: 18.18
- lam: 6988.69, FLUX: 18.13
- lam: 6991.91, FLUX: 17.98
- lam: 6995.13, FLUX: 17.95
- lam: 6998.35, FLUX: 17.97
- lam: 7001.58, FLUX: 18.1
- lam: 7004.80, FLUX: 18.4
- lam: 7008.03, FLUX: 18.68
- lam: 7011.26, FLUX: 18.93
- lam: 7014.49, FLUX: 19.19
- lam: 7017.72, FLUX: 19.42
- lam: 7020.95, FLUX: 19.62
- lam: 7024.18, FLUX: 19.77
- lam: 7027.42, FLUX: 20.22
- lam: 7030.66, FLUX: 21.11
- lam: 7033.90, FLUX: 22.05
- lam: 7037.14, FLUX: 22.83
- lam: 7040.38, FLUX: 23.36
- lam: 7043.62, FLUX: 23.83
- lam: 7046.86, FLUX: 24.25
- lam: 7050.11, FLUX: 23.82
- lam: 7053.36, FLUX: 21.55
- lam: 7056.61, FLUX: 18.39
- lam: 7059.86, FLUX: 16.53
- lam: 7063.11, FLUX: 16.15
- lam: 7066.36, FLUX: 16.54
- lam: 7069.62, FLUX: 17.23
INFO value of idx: 0.98 angstrom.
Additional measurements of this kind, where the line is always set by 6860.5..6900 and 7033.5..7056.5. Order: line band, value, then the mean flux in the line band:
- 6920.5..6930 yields 0.7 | 13.5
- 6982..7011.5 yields 1.9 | 18.2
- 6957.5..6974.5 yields 0.4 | 17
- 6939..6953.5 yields -0.7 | 16.8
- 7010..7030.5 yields 1.4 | 19.6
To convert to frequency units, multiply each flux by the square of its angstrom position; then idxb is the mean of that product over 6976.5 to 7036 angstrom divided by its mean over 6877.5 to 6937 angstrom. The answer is 1.5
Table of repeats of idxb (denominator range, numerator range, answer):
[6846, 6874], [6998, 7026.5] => 1.82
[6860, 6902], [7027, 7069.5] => 1.90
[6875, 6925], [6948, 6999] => 1.45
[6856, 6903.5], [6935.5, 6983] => 1.52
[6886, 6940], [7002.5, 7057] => 1.65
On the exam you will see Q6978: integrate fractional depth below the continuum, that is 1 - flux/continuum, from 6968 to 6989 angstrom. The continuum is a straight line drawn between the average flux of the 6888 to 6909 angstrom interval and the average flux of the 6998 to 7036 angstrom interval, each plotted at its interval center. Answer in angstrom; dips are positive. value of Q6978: -0.7 angstrom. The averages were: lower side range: 12.2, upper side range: 19.5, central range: 17.7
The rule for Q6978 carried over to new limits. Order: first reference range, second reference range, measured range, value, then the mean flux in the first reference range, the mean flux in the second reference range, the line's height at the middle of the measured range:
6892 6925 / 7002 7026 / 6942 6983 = -3.1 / 12.7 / 19.1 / 16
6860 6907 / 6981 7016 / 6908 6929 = 0.7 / 11.5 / 18.3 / 13.6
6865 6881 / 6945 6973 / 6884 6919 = 2.1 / 11.3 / 17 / 13.2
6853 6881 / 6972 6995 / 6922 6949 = -0.3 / 10.9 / 17.9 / 15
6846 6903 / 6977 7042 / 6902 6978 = -0.2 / 11.3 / 19.4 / 15.2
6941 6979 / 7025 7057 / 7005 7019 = 0.9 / 17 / 22.2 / 20.4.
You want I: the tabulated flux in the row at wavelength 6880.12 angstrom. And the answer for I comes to 11.63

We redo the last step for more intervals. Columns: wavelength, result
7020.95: 19.62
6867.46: 11.14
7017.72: 19.42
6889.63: 11.57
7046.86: 24.25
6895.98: 12.24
